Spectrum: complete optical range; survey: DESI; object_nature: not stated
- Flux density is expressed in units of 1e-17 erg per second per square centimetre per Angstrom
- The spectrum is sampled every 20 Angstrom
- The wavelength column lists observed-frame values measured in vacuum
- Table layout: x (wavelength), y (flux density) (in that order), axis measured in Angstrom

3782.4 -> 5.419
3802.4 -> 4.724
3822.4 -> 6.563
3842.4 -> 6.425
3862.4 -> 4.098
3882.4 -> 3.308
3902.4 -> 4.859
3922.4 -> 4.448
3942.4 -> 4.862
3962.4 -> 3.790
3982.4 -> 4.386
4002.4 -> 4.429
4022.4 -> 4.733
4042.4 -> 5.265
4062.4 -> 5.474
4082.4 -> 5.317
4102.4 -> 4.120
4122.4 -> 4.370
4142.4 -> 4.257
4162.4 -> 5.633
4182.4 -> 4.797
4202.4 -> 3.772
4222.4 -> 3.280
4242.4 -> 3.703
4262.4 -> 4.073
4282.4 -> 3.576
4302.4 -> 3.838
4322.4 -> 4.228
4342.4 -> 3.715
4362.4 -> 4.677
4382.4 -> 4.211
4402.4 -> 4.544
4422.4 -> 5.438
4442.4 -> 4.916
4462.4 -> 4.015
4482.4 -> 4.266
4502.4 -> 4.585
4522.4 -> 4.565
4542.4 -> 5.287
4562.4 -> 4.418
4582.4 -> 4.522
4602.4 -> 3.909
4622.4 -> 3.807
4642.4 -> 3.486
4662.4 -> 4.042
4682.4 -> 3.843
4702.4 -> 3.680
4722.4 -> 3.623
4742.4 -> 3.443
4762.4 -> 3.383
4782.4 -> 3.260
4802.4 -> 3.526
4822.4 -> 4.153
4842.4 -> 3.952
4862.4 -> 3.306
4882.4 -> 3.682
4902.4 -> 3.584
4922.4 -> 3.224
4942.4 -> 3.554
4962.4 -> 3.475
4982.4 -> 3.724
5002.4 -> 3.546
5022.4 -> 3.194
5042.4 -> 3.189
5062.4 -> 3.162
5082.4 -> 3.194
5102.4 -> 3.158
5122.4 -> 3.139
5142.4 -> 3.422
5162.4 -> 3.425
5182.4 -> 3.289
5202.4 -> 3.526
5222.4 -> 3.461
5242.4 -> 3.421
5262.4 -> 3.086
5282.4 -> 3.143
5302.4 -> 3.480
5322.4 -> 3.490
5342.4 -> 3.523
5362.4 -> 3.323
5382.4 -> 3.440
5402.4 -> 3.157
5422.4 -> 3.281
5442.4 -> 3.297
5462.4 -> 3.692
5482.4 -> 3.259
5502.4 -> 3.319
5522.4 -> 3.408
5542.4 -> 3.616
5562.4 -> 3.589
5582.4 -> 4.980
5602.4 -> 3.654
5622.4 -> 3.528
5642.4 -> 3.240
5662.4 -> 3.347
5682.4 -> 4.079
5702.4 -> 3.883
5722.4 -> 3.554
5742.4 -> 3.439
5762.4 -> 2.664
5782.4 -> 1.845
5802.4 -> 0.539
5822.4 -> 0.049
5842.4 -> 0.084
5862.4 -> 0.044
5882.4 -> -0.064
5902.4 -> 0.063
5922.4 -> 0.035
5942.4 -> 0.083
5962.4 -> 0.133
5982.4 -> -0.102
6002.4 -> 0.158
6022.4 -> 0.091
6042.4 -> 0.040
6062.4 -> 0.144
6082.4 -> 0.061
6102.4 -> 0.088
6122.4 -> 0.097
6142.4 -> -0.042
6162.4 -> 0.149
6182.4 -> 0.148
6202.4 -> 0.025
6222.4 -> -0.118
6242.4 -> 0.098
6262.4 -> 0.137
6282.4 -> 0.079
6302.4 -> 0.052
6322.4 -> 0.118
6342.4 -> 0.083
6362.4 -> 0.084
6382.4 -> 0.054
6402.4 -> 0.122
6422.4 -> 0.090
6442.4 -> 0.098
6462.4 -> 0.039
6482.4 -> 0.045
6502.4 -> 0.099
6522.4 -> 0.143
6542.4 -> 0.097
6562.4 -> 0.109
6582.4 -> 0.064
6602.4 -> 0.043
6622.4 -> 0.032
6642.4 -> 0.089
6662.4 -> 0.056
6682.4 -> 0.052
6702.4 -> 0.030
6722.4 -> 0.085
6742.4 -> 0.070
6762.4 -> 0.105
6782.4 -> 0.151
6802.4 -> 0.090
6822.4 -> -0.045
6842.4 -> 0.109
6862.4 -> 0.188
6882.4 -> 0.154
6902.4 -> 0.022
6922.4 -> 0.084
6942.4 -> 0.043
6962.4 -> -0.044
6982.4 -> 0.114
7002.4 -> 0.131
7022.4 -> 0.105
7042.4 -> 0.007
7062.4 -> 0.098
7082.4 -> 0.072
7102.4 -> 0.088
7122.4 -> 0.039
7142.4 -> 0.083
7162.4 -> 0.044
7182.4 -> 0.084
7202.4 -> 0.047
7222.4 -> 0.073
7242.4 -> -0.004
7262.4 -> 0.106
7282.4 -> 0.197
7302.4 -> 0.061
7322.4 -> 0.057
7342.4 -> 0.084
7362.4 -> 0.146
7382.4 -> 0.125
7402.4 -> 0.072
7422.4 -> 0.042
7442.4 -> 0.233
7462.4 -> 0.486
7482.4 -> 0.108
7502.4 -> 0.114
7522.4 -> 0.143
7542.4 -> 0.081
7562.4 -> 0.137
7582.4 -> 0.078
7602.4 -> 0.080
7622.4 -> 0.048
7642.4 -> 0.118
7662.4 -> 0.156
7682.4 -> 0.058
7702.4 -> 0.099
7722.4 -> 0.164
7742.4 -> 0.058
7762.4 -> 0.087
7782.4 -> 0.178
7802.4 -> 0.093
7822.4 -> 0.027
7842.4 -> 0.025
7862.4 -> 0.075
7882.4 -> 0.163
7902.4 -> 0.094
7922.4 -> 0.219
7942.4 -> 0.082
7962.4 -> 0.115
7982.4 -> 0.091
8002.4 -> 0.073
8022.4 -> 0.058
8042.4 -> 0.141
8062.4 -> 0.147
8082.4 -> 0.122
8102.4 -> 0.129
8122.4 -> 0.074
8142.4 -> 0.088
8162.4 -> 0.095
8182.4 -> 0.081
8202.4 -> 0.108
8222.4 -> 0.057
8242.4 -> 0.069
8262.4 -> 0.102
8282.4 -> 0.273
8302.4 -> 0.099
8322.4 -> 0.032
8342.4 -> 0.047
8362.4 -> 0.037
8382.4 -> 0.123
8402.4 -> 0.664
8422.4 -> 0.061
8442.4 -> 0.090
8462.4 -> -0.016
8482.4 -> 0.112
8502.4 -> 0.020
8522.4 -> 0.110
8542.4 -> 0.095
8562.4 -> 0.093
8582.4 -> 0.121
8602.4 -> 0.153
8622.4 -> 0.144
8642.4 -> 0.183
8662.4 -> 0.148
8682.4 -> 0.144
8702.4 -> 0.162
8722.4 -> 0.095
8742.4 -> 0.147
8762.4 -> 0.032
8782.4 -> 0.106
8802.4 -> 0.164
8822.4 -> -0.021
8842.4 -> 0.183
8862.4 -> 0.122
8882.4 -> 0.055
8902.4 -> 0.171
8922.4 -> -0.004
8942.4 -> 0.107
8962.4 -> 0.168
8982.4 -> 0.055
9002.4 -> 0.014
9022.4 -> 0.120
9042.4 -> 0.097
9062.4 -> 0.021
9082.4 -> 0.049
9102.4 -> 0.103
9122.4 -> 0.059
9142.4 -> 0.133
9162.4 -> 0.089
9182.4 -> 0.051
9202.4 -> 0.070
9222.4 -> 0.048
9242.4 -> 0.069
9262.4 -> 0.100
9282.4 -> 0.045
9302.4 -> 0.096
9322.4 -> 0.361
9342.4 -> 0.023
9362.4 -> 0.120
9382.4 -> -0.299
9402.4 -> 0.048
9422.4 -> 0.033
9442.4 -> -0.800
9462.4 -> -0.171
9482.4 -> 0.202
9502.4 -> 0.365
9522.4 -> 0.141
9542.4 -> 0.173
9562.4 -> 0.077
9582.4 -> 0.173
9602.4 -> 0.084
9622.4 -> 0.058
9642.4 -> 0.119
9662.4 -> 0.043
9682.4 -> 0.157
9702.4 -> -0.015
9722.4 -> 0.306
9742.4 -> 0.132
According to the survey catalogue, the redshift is 0.496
